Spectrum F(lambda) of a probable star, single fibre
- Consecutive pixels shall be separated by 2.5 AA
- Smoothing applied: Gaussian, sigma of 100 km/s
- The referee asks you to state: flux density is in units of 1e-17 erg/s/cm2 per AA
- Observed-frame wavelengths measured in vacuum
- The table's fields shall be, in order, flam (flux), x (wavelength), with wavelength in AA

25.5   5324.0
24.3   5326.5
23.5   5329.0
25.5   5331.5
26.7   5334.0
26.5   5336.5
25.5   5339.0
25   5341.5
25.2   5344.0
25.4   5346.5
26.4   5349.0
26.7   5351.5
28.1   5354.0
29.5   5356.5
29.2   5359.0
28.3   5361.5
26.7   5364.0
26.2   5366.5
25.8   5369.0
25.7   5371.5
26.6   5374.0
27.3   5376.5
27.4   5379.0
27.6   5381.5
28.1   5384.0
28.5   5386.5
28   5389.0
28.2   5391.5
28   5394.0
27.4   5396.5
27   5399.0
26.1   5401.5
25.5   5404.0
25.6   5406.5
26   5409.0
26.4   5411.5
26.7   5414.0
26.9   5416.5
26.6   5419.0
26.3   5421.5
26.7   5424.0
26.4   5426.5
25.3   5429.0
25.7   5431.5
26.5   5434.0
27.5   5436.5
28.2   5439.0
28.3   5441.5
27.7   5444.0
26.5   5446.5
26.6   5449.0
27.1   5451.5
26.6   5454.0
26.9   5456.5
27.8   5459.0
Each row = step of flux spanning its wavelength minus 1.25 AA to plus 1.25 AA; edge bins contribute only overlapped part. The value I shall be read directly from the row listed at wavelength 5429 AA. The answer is 25.3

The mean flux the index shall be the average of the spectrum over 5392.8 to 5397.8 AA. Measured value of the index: 27.7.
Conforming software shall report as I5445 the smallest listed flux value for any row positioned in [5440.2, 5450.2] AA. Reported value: 26.5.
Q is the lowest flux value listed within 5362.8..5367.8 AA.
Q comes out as 26.2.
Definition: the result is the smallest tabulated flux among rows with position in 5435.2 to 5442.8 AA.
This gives 27.5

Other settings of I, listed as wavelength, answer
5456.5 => 26.9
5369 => 25.8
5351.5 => 26.7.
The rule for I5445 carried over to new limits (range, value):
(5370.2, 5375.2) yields 25.7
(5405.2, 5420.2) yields 25.6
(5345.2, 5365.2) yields 25.4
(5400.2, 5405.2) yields 25.5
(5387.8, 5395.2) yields 28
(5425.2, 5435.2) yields 25.3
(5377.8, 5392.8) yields 27.4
